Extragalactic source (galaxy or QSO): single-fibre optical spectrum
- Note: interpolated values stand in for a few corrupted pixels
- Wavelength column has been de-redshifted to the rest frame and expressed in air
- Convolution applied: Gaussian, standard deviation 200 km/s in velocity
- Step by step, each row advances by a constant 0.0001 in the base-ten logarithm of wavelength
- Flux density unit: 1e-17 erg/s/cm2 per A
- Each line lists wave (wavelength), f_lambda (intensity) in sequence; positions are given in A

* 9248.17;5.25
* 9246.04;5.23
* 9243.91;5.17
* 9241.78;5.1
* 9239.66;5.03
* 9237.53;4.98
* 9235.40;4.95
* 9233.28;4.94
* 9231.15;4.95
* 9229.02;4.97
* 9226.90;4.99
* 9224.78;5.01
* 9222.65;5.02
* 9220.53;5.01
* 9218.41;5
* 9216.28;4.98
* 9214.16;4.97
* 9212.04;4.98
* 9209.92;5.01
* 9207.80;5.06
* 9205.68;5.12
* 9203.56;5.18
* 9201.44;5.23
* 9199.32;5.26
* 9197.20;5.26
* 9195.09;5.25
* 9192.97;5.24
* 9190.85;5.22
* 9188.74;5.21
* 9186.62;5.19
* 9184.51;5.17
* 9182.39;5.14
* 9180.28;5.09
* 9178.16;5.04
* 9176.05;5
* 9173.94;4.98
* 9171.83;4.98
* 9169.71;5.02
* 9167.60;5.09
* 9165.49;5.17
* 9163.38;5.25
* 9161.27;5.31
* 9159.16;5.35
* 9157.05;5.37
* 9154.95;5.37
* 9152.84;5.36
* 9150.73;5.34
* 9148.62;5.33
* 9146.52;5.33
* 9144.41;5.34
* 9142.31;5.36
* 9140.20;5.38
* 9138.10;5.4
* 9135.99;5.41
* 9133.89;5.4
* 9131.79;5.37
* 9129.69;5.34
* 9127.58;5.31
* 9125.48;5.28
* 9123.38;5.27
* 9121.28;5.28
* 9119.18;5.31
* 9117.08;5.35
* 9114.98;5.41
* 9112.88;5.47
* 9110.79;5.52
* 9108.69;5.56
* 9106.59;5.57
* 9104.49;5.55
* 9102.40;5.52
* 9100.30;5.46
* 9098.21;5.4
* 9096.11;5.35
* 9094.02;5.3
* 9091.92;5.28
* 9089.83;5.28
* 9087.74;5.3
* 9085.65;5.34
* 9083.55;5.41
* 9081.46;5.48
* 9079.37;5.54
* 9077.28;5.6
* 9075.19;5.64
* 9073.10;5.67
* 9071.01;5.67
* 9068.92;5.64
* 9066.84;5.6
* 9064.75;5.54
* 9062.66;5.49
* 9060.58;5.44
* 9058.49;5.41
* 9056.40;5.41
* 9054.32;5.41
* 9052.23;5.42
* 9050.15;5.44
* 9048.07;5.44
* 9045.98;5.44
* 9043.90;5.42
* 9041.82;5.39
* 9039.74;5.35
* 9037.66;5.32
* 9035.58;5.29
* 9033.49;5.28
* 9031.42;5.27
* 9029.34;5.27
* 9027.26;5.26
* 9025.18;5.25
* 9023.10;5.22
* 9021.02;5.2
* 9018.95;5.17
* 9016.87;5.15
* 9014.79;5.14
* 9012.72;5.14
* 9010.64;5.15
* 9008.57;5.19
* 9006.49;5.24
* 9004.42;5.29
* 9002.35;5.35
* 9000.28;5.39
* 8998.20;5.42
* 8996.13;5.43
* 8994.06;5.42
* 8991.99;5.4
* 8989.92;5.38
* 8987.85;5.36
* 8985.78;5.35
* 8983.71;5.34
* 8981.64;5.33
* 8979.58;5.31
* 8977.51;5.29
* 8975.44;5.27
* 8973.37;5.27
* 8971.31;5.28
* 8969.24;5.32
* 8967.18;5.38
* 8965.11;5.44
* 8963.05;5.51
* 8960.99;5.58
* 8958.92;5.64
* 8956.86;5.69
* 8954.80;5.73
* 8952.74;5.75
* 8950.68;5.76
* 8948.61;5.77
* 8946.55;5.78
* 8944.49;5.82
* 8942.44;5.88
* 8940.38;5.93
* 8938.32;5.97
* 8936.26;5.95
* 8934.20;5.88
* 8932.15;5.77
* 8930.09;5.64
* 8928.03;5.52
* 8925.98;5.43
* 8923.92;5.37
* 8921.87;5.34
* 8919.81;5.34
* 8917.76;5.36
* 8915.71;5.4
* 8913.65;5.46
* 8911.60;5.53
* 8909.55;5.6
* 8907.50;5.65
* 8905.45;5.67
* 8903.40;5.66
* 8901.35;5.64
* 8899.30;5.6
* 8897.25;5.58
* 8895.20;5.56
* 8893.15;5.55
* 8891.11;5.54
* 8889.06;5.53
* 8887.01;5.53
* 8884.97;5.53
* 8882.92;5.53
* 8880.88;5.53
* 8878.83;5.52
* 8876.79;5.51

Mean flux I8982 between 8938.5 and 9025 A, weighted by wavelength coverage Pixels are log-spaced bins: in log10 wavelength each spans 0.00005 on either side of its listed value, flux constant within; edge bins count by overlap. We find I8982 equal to 5.43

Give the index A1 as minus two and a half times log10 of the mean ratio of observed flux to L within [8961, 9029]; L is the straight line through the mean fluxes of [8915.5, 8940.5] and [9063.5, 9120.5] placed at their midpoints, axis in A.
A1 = 0.05 mag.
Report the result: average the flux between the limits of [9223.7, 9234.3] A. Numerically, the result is 4.97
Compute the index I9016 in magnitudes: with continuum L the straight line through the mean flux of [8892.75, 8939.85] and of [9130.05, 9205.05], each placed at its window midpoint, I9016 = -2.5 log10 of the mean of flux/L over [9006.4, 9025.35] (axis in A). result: 0.06 mag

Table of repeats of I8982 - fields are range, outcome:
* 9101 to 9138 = 5.41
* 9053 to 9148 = 5.43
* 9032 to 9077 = 5.46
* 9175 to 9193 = 5.14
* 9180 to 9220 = 5.13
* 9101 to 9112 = 5.54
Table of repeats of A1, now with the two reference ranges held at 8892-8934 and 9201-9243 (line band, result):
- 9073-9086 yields -0.05 mag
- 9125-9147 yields -0.04 mag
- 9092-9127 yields -0.04 mag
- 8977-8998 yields 0.01 mag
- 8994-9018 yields 0.02 mag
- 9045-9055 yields -0.02 mag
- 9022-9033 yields 0.02 mag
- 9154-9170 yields -0.03 mag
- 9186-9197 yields -0.03 mag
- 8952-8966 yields -0.03 mag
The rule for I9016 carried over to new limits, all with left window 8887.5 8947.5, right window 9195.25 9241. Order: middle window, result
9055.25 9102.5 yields -0.031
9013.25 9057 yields 0.017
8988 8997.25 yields 0.014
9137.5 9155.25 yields -0.035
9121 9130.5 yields -0.014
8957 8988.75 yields 0.025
